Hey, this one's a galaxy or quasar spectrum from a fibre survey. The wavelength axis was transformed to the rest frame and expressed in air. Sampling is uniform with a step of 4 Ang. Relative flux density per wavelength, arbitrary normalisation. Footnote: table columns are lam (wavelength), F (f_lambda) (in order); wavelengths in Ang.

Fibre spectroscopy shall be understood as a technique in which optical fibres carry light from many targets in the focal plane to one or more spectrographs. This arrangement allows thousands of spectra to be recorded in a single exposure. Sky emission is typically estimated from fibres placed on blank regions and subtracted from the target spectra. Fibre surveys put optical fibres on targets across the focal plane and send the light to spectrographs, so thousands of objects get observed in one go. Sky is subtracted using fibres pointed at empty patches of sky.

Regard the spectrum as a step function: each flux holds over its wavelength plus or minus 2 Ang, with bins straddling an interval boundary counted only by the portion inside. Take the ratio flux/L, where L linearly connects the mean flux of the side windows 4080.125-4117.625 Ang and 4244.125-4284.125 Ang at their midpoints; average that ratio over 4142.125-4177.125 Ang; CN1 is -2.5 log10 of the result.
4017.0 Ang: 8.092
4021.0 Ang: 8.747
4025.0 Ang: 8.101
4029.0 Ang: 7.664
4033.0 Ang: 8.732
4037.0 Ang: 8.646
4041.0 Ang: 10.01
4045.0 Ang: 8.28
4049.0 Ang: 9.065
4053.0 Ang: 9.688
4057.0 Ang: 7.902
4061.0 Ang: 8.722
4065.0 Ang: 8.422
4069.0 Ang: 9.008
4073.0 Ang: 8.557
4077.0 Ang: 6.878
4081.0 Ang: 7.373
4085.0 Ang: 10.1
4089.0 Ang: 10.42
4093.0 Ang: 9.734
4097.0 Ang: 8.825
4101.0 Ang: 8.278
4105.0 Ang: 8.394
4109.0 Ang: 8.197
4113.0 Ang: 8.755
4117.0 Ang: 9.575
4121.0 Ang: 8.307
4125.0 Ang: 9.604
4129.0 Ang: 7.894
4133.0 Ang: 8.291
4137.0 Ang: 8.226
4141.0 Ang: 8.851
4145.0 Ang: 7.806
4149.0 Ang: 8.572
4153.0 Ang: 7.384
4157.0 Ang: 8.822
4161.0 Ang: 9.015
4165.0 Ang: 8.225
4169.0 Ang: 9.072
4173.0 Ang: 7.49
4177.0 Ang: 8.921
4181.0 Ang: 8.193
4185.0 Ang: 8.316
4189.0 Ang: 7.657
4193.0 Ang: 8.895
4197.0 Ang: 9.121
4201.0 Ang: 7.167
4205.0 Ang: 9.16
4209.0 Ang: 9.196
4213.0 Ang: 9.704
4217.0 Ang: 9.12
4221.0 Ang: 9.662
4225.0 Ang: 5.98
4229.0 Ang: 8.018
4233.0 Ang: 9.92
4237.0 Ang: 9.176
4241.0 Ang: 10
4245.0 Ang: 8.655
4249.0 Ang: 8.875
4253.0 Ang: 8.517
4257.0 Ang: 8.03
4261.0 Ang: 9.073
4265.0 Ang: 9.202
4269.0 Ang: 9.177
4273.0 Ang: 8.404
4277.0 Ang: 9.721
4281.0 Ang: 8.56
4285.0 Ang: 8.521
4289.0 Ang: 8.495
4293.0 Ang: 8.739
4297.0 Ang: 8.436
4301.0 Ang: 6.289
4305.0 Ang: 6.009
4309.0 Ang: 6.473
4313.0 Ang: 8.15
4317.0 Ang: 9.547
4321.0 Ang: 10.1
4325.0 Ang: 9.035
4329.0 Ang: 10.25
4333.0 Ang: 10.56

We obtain 0.07 mag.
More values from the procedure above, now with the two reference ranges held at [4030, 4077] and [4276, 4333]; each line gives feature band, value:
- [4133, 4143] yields 0.020 mag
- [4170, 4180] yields 0.041 mag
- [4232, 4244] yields -0.124 mag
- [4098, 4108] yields 0.038 mag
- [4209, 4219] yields -0.096 mag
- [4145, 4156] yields 0.079 mag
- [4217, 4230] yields 0.066 mag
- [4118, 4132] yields 0.001 mag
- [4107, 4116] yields 0.008 mag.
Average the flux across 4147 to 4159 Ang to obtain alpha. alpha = 8.26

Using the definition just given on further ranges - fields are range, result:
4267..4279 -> 9.1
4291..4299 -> 8.59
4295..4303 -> 7.36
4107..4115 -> 8.48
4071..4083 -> 7.6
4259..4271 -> 9.15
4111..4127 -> 9.06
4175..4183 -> 8.56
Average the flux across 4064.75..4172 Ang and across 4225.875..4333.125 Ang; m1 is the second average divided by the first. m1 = 1.0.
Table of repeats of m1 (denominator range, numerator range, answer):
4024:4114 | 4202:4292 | 1.02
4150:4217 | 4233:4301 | 1.03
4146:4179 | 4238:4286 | 1.06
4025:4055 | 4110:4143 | 0.98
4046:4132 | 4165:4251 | 0.99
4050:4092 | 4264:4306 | 0.96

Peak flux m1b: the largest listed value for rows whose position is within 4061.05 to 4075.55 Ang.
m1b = 9.008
